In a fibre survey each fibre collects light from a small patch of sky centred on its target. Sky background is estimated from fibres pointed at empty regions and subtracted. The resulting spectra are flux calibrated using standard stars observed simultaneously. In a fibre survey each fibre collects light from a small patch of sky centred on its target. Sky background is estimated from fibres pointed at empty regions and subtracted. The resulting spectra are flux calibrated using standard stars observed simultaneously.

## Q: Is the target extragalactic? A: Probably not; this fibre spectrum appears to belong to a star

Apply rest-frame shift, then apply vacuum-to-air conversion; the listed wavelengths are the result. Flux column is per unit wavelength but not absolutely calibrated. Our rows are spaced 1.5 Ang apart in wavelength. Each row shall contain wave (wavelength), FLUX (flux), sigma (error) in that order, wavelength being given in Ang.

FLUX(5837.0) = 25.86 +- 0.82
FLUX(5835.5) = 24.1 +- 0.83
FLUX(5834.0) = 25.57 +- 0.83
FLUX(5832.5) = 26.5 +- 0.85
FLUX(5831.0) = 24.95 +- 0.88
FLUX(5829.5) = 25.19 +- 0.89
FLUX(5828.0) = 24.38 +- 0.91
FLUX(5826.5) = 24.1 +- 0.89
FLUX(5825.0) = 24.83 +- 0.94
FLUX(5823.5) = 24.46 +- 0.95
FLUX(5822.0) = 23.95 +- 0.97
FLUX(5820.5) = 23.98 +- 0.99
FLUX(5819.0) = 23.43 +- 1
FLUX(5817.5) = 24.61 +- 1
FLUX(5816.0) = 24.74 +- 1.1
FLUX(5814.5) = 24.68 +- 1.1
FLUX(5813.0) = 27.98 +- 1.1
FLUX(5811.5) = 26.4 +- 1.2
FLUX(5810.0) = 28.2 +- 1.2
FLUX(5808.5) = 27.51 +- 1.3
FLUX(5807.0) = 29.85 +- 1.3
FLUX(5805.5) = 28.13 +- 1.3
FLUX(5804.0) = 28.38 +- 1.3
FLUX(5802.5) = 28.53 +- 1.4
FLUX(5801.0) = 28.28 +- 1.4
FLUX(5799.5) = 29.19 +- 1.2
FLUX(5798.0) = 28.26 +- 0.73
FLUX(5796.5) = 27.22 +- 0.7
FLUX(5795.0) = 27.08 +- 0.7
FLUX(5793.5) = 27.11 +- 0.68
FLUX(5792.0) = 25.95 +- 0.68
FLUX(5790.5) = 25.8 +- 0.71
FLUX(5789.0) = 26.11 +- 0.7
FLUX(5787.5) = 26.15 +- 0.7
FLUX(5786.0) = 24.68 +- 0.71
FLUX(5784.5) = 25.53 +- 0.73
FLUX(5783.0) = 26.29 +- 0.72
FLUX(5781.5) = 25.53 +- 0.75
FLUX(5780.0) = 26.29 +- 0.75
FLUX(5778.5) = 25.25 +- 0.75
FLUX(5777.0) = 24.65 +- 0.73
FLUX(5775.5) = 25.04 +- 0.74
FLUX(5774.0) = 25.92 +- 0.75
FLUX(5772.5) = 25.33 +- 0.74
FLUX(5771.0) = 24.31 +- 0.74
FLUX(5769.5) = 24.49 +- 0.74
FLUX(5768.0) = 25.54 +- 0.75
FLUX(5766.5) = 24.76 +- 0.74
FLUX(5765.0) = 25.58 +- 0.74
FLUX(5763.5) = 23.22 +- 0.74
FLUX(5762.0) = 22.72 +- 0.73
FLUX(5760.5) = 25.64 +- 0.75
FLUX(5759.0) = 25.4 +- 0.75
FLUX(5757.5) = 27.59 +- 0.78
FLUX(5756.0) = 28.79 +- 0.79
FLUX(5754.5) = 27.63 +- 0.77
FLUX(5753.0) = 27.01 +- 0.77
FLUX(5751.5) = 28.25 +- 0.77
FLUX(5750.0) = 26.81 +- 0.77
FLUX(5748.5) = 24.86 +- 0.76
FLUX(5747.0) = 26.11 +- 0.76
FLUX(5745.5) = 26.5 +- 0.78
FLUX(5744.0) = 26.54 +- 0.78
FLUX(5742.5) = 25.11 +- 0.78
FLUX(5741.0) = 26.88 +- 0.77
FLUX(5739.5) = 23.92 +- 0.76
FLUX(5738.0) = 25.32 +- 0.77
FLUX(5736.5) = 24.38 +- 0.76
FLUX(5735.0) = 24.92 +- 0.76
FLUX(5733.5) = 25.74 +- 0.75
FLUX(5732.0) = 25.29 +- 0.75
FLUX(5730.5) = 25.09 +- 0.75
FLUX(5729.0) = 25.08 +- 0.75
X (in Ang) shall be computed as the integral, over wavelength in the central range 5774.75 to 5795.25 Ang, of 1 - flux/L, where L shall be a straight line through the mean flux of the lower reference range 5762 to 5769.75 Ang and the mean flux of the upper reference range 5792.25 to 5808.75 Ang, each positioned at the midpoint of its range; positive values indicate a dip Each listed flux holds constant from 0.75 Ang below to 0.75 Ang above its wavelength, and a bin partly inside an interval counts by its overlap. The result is 0.6 Ang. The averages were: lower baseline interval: 24.5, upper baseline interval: 28.1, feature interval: 25.8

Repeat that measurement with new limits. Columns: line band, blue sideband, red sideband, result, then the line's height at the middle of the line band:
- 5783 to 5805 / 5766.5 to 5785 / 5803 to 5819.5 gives -0.8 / 26.1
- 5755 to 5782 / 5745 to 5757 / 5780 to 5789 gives 1.0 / 26.3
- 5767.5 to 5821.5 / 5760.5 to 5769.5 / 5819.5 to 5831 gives -4.0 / 24.5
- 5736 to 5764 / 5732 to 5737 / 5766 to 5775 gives -1.0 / 25.1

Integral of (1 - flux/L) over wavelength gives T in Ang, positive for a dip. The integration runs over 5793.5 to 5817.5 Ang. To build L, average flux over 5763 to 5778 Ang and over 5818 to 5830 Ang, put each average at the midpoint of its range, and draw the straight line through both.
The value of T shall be -2.96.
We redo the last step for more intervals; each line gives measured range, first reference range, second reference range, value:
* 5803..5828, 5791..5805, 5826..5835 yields 0.4 Ang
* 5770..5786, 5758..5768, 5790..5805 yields 0.4 Ang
